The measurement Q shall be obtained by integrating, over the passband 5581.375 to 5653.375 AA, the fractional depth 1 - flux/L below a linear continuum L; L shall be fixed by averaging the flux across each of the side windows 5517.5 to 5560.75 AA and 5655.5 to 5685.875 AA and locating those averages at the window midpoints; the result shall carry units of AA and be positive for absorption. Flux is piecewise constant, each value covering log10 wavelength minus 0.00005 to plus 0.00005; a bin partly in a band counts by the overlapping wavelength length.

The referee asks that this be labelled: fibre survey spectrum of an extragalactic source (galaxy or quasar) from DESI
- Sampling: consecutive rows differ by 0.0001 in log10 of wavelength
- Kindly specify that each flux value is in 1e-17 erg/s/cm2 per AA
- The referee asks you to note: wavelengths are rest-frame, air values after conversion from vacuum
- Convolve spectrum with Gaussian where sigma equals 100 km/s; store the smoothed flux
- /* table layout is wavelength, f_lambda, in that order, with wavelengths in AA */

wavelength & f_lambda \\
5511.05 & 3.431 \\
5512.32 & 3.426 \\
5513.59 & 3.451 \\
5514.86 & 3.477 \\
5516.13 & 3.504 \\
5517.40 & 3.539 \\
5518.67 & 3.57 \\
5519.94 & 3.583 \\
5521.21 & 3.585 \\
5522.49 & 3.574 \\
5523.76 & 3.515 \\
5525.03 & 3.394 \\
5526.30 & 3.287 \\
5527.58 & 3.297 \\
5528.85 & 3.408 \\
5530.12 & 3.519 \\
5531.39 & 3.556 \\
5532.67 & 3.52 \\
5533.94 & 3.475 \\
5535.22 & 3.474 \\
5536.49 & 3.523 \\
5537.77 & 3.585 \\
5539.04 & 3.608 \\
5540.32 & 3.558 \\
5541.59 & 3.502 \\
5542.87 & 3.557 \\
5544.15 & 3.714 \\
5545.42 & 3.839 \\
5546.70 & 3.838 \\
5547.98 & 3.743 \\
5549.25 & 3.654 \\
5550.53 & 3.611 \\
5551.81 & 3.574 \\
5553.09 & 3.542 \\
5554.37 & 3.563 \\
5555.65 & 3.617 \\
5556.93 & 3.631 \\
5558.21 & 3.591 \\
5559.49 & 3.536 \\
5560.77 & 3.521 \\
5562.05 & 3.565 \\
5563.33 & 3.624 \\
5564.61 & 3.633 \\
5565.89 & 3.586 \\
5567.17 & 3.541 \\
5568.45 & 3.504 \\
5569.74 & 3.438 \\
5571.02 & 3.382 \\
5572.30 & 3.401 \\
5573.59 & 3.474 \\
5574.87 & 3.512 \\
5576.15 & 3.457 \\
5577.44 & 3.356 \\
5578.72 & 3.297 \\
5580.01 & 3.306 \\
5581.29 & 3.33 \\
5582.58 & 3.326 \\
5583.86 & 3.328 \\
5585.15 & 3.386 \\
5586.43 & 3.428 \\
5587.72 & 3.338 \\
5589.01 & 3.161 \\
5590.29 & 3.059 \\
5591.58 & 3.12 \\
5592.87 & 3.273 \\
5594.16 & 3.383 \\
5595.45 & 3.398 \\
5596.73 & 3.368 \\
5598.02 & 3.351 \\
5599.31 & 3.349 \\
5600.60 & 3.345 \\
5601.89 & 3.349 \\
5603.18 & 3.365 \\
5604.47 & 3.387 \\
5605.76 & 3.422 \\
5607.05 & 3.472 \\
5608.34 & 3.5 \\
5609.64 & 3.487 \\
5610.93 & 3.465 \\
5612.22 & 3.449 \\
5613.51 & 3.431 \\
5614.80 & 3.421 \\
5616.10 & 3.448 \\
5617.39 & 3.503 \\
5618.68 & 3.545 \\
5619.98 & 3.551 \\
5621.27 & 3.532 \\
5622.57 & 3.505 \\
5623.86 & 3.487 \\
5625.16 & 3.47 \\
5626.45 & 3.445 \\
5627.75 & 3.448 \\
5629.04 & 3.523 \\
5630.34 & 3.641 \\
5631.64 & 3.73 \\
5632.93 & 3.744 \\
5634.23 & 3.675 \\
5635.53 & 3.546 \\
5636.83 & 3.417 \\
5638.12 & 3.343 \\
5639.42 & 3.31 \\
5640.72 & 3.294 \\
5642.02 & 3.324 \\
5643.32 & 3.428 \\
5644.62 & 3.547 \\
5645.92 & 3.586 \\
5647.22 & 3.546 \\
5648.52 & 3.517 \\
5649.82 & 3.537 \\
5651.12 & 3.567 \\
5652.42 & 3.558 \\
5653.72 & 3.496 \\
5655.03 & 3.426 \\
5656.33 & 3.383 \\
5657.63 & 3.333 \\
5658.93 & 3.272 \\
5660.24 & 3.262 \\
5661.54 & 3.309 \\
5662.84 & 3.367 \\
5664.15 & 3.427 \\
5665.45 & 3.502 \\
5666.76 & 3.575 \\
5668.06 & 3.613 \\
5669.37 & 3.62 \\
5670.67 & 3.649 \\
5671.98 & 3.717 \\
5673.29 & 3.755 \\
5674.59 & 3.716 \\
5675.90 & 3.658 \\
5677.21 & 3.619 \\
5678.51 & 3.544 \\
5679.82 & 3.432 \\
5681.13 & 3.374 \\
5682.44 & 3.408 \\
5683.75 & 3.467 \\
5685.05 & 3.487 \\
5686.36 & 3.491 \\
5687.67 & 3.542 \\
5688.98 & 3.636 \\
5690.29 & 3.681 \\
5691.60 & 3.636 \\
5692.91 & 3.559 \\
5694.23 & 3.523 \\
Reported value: 1.76 AA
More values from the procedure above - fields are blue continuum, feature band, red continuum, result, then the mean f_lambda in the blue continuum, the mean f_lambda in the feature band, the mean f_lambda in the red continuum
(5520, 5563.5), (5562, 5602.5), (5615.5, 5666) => 1.6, 3.56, 3.38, 3.48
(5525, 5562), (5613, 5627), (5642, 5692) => 0.2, 3.56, 3.49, 3.52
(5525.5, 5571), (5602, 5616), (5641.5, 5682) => 0.4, 3.56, 3.44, 3.51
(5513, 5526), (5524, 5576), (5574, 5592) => -1.9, 3.51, 3.55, 3.32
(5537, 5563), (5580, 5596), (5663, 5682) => 1.4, 3.62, 3.29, 3.58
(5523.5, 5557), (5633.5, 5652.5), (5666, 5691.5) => 0.5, 3.56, 3.48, 3.58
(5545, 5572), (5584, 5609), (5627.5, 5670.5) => 1.5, 3.59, 3.34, 3.48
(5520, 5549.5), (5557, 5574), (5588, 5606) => -0.5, 3.55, 3.53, 3.31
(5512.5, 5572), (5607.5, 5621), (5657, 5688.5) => 0.2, 3.55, 3.48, 3.51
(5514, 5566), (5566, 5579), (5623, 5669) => 0.3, 3.56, 3.45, 3.48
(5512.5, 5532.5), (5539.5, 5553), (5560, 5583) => -0.7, 3.48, 3.65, 3.46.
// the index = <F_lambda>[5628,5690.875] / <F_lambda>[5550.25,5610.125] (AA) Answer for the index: 1.0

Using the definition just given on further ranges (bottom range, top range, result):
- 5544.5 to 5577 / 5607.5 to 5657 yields 0.98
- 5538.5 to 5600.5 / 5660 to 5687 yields 1.02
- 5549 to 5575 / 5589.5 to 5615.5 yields 0.95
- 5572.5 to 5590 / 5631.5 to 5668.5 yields 1.03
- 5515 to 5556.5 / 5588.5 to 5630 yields 0.96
